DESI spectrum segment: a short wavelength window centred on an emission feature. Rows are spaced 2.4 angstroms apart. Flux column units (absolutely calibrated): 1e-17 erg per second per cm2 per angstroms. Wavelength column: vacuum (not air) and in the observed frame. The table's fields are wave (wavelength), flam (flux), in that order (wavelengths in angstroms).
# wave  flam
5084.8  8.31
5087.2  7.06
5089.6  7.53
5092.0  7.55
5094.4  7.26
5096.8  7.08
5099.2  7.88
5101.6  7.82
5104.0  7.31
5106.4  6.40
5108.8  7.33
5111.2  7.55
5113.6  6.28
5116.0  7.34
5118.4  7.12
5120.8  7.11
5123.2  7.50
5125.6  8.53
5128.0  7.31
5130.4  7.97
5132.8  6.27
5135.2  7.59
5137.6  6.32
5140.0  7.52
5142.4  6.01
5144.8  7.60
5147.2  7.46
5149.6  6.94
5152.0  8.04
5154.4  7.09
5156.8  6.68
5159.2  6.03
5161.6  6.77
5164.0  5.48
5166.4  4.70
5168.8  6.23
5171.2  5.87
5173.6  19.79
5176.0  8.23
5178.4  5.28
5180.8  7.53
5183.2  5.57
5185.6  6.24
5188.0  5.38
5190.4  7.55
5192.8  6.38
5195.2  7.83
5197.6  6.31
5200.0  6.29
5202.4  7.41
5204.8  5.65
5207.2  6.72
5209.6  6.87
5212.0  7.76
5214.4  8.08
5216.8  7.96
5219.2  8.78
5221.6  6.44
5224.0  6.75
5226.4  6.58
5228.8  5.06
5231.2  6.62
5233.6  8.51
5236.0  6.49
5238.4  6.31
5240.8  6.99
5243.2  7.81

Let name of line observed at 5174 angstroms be H-beta 4861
